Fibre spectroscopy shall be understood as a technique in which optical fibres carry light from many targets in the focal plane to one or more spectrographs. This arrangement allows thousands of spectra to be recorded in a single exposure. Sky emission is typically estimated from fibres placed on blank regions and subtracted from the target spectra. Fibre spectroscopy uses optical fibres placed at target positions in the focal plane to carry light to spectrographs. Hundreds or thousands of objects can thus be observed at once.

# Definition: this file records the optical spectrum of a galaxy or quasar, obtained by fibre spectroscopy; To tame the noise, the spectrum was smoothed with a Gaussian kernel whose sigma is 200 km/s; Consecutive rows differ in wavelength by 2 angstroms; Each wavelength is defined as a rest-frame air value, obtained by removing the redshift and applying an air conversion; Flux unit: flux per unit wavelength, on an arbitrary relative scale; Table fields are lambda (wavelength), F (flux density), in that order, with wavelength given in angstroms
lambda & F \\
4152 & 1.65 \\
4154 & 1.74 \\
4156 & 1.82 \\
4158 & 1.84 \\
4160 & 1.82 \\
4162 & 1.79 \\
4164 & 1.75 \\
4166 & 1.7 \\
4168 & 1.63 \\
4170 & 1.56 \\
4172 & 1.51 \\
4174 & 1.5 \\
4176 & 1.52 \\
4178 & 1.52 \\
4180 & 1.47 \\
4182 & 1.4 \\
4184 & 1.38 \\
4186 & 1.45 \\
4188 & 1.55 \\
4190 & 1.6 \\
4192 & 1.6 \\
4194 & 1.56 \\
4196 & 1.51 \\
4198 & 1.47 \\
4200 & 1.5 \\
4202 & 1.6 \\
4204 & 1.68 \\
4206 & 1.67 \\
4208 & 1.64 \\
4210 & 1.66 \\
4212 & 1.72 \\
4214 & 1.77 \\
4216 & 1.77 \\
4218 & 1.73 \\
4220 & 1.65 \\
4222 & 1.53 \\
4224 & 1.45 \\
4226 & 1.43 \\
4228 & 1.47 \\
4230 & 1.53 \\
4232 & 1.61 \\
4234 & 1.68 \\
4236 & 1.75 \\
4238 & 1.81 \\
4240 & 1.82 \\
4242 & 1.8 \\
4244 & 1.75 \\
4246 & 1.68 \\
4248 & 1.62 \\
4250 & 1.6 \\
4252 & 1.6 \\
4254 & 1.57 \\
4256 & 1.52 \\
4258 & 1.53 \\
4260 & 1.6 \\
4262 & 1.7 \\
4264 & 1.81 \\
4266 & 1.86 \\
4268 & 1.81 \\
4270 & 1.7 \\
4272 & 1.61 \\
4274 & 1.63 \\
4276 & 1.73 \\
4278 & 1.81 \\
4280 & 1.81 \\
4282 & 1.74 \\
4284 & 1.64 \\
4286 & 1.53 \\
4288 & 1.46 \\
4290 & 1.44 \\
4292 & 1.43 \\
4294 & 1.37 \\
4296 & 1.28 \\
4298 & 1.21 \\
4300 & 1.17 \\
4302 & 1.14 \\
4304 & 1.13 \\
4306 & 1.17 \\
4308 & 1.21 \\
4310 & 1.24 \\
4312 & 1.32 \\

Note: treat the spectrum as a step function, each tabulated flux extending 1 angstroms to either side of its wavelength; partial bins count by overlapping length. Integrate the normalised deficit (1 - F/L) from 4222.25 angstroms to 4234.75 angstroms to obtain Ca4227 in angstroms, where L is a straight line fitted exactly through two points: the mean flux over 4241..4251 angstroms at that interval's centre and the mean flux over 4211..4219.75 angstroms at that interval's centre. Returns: 1.4 angstroms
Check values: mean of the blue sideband 1.74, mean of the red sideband 1.69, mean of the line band 1.53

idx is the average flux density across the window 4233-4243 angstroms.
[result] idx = 1.77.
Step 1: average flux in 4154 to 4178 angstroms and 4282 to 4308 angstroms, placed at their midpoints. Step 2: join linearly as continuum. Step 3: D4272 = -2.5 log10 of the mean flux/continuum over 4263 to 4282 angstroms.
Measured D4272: -0.24 mag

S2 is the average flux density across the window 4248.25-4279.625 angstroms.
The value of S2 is 1.67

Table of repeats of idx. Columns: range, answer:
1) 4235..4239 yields 1.78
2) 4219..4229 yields 1.51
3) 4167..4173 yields 1.57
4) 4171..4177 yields 1.51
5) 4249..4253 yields 1.6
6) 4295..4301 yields 1.22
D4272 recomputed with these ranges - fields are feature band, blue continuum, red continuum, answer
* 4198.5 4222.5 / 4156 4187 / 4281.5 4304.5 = -0.09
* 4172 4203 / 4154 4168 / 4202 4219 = 0.15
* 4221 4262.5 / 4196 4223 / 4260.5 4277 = 0.04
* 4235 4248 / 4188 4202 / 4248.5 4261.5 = -0.12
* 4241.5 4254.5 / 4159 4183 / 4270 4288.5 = -0.01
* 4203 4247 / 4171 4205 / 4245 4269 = -0.05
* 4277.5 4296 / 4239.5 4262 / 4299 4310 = -0.17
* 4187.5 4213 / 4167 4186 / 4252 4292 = -0.04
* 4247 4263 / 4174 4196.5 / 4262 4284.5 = 0.07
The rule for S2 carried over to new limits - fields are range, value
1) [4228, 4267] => 1.67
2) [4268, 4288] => 1.68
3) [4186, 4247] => 1.63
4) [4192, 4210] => 1.58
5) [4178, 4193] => 1.49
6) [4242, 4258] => 1.63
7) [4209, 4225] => 1.66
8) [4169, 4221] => 1.58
